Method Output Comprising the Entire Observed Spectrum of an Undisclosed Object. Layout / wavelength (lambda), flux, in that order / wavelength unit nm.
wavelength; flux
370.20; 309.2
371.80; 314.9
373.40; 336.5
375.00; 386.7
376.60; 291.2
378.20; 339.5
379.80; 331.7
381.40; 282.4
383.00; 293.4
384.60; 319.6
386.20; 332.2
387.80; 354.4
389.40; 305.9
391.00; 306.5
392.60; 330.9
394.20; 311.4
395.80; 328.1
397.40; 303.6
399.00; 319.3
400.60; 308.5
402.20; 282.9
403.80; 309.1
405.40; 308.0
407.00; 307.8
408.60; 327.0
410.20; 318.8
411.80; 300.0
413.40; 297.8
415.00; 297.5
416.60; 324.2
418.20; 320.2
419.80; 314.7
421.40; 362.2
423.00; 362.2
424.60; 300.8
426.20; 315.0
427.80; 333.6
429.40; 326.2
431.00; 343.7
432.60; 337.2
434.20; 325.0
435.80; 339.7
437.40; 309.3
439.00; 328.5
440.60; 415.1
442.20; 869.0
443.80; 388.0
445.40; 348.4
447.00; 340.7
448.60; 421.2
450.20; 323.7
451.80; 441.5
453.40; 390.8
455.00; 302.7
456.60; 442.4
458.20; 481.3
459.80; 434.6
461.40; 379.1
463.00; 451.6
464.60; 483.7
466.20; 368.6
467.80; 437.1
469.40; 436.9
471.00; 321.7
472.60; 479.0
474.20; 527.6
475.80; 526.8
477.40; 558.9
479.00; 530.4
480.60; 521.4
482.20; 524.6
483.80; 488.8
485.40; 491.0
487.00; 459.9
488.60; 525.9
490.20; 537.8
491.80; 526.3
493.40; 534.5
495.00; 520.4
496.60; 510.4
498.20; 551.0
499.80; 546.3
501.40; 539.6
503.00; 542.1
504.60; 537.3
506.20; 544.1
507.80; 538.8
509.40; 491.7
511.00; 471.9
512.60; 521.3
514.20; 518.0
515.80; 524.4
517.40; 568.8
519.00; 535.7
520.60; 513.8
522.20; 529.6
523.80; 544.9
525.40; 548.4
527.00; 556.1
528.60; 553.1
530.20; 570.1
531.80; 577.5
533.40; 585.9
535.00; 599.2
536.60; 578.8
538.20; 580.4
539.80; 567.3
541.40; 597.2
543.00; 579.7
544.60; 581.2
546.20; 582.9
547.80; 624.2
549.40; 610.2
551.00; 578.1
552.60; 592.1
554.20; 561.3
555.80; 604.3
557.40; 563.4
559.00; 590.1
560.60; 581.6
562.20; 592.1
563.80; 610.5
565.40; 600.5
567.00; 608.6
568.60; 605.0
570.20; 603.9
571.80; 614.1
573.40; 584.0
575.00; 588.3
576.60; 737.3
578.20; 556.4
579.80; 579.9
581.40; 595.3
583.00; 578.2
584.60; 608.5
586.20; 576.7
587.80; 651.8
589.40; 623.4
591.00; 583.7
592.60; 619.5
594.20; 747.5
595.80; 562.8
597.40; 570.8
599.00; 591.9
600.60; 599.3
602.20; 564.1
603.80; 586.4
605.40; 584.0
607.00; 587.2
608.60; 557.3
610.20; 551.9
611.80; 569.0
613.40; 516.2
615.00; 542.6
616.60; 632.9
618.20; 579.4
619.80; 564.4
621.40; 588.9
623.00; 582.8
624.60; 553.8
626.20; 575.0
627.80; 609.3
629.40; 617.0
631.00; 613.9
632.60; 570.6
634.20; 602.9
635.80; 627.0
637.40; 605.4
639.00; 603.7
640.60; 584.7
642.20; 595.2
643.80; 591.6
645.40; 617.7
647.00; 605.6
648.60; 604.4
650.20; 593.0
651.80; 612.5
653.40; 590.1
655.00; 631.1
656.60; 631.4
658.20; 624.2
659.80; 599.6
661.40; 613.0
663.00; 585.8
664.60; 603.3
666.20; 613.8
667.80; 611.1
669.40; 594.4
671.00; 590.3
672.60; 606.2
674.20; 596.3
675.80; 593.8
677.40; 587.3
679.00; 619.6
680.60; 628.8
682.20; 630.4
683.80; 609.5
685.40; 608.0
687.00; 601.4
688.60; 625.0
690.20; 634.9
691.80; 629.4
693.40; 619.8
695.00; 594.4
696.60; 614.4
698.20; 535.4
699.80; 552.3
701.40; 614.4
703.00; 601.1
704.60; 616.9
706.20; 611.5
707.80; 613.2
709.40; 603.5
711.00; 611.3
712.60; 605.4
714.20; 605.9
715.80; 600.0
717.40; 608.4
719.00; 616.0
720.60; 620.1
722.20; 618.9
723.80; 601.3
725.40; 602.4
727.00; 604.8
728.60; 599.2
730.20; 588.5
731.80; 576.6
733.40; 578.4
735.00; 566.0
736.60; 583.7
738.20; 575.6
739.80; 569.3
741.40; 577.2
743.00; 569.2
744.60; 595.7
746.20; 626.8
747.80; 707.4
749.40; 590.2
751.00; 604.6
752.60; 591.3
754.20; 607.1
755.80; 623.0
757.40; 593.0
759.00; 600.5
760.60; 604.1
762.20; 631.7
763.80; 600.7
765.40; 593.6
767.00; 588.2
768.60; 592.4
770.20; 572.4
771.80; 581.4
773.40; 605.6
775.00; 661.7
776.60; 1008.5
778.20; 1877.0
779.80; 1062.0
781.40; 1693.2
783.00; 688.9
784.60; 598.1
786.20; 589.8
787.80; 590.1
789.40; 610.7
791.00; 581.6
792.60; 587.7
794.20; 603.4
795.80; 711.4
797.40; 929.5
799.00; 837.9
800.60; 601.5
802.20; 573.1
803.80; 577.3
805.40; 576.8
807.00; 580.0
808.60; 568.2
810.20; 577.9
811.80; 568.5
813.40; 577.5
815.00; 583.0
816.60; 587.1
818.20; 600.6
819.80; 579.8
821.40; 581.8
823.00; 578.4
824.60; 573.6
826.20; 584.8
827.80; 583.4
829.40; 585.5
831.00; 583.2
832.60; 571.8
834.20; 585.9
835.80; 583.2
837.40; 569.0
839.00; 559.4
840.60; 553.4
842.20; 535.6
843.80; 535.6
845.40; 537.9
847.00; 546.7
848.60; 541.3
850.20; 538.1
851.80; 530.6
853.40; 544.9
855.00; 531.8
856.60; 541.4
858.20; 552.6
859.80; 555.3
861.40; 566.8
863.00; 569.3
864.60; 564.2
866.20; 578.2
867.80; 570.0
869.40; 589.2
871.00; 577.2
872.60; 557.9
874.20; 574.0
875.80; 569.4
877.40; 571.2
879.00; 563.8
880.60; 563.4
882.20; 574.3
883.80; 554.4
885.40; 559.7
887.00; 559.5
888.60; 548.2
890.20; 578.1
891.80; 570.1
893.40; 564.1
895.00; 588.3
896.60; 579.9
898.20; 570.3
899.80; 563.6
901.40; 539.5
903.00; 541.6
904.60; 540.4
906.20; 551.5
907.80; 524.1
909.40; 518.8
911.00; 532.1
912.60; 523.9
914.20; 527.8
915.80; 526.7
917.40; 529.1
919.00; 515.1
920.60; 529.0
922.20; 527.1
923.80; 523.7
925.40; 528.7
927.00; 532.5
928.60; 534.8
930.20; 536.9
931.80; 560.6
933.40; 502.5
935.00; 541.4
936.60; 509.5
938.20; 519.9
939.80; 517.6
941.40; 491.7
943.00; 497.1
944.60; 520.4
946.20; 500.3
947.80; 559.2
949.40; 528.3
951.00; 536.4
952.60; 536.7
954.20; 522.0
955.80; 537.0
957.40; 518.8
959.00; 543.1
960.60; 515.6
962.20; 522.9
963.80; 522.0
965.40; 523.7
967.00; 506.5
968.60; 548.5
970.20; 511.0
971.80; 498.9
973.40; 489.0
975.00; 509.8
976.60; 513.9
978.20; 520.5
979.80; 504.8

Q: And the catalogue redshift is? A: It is 0.19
